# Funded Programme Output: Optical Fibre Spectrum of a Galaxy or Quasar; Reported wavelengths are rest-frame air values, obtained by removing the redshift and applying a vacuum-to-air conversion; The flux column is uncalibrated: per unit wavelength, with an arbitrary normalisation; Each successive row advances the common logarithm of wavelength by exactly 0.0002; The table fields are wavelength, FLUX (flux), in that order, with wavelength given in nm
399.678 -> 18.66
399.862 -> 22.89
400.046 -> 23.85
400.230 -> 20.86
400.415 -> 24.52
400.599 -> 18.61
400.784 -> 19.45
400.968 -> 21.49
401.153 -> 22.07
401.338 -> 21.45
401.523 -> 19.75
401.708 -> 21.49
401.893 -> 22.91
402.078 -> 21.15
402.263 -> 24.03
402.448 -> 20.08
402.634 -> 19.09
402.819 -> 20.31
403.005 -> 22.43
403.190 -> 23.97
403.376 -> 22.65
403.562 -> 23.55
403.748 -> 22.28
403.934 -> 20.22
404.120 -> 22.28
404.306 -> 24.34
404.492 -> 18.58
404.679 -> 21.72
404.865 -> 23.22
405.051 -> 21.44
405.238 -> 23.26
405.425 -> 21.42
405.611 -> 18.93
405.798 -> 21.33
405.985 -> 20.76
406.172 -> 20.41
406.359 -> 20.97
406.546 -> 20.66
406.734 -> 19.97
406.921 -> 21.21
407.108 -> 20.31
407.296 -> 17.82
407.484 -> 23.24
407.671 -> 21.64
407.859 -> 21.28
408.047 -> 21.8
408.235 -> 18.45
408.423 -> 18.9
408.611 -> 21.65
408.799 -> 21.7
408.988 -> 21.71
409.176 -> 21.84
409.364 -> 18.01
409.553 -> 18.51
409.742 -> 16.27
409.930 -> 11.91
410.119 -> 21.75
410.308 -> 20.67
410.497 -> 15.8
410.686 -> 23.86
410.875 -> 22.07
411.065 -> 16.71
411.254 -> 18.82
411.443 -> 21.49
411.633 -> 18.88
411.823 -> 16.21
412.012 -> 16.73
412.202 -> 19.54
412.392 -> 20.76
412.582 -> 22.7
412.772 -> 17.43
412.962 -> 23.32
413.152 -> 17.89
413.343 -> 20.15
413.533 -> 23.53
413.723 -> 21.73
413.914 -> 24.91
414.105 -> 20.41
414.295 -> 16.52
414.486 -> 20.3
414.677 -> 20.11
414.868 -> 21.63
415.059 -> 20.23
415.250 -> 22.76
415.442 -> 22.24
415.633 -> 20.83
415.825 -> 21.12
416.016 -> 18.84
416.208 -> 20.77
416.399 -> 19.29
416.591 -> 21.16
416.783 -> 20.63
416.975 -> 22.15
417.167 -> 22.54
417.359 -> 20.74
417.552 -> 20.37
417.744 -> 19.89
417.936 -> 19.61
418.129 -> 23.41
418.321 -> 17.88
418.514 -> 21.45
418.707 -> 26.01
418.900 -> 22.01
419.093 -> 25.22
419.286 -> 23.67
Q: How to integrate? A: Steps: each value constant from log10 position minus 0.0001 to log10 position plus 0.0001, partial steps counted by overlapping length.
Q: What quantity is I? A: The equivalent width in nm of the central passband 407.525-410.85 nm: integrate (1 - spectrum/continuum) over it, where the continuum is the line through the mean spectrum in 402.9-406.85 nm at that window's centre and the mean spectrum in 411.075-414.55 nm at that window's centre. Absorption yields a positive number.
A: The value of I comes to 0.14 nm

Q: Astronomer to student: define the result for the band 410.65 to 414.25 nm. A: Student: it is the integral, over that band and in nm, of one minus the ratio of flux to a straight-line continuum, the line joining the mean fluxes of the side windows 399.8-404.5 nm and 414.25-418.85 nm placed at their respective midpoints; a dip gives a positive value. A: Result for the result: 0.150 nm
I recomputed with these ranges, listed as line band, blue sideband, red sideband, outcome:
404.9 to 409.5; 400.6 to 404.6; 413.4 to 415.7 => 0.136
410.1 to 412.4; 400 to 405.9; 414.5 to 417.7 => 0.198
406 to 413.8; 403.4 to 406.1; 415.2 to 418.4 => 0.495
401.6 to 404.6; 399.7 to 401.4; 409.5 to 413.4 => -0.119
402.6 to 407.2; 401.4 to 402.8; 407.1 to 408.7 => -0.122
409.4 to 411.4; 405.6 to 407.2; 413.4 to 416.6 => 0.199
